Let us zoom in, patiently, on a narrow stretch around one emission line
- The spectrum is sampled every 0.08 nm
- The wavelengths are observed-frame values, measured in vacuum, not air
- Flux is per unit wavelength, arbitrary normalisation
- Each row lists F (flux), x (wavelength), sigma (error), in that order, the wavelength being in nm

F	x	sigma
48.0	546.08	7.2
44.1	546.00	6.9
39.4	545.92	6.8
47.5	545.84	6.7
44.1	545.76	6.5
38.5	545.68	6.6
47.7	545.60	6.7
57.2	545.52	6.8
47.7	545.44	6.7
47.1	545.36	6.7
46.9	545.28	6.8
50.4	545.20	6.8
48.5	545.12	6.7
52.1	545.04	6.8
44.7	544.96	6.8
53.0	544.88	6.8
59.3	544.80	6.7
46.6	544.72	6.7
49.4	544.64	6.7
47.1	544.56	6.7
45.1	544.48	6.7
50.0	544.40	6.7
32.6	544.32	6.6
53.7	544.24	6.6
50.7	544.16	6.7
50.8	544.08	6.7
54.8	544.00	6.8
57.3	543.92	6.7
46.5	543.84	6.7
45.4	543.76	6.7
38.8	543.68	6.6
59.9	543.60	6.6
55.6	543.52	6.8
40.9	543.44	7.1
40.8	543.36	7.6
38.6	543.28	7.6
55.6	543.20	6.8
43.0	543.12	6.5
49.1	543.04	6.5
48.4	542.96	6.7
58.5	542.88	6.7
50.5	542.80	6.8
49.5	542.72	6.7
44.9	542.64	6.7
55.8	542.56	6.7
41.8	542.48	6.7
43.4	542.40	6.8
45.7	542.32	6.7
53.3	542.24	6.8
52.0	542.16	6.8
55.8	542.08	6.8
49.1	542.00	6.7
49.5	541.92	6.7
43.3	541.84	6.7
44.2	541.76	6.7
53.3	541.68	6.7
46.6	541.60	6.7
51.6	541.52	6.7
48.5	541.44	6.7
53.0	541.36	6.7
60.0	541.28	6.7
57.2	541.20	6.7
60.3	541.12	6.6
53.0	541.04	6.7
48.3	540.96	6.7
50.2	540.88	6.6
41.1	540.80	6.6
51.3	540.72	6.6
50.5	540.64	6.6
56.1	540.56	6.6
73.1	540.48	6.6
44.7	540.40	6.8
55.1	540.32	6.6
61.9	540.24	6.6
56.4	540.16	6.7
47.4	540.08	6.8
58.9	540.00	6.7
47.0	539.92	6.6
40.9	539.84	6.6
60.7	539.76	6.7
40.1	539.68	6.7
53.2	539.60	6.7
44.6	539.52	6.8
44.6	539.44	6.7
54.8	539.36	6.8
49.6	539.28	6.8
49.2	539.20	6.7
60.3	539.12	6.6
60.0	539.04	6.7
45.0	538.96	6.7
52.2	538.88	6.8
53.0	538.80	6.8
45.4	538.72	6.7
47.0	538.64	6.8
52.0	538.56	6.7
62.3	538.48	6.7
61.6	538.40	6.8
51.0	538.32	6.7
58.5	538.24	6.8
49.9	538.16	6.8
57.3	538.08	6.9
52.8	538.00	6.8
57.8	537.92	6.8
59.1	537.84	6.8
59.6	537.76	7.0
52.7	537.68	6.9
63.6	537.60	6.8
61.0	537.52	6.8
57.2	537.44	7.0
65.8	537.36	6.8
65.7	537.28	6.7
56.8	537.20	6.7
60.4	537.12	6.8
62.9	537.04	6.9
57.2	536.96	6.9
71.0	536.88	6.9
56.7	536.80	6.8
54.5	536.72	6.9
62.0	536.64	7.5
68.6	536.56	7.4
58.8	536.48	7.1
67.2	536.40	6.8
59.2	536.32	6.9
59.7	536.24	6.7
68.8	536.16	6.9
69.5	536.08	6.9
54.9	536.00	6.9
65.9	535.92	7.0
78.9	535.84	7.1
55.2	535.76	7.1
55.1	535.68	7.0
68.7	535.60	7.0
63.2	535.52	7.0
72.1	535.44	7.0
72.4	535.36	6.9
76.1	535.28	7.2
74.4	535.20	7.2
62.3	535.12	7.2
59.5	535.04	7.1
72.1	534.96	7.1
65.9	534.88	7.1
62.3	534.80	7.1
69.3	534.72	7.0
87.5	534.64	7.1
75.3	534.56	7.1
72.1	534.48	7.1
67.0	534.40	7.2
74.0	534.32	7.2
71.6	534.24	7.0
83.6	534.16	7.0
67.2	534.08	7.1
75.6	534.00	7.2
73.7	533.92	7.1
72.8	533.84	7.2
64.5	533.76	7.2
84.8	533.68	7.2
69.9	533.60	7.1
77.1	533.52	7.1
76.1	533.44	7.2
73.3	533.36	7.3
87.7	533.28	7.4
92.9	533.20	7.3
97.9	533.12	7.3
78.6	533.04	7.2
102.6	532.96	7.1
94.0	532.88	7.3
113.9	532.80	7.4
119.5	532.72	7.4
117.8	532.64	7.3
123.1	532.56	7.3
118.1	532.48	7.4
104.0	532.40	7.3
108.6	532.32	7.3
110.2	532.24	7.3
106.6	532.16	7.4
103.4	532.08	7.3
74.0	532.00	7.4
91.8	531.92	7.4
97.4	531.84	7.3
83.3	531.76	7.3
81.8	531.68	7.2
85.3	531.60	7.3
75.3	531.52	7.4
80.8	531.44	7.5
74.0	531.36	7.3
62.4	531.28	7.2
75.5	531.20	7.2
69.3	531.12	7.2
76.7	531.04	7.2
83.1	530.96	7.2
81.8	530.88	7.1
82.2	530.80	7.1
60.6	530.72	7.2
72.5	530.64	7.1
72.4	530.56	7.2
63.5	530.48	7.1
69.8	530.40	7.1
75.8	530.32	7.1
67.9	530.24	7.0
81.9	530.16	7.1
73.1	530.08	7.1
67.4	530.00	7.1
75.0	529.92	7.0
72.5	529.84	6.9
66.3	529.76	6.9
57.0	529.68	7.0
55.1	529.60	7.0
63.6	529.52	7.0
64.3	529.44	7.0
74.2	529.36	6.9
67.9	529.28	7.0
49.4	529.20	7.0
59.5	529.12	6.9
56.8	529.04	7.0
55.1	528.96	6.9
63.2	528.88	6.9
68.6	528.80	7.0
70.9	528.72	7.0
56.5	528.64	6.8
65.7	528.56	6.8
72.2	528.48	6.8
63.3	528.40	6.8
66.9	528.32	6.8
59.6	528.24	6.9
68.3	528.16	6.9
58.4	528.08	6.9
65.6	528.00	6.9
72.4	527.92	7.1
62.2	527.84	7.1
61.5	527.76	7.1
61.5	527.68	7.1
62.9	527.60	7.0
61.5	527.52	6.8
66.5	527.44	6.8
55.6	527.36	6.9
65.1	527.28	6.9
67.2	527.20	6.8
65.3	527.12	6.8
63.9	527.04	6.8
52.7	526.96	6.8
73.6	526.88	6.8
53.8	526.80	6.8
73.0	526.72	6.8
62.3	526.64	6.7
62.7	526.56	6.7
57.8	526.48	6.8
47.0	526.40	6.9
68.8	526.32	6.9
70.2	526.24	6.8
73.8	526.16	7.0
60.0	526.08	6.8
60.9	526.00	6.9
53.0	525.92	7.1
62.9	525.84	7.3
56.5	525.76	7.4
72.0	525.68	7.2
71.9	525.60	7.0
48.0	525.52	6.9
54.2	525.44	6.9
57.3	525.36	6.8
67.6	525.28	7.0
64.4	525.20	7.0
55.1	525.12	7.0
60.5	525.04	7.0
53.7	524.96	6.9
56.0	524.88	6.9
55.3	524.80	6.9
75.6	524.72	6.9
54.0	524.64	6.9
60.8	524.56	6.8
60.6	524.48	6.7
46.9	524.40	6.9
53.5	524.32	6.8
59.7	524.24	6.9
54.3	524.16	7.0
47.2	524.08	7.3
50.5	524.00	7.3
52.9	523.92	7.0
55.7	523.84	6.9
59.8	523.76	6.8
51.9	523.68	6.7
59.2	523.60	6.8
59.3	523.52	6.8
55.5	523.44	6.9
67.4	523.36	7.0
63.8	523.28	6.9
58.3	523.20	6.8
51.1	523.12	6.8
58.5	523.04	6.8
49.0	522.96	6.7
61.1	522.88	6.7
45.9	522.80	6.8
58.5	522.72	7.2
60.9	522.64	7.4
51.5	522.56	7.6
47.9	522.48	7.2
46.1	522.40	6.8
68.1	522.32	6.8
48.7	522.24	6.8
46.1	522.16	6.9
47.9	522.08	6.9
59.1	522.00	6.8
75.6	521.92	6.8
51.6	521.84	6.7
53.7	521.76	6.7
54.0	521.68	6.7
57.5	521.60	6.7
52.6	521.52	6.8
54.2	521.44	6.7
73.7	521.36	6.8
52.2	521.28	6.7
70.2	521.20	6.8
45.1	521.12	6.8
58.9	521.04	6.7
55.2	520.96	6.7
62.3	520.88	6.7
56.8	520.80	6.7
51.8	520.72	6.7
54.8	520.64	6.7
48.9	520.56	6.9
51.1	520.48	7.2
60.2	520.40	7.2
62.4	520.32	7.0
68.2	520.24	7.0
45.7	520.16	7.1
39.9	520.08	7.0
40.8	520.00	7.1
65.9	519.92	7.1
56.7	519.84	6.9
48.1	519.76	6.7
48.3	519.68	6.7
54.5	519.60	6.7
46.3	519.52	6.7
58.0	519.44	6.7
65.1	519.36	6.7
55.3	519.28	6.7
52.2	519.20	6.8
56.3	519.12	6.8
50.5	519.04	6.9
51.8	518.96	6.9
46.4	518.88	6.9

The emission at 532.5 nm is C III]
